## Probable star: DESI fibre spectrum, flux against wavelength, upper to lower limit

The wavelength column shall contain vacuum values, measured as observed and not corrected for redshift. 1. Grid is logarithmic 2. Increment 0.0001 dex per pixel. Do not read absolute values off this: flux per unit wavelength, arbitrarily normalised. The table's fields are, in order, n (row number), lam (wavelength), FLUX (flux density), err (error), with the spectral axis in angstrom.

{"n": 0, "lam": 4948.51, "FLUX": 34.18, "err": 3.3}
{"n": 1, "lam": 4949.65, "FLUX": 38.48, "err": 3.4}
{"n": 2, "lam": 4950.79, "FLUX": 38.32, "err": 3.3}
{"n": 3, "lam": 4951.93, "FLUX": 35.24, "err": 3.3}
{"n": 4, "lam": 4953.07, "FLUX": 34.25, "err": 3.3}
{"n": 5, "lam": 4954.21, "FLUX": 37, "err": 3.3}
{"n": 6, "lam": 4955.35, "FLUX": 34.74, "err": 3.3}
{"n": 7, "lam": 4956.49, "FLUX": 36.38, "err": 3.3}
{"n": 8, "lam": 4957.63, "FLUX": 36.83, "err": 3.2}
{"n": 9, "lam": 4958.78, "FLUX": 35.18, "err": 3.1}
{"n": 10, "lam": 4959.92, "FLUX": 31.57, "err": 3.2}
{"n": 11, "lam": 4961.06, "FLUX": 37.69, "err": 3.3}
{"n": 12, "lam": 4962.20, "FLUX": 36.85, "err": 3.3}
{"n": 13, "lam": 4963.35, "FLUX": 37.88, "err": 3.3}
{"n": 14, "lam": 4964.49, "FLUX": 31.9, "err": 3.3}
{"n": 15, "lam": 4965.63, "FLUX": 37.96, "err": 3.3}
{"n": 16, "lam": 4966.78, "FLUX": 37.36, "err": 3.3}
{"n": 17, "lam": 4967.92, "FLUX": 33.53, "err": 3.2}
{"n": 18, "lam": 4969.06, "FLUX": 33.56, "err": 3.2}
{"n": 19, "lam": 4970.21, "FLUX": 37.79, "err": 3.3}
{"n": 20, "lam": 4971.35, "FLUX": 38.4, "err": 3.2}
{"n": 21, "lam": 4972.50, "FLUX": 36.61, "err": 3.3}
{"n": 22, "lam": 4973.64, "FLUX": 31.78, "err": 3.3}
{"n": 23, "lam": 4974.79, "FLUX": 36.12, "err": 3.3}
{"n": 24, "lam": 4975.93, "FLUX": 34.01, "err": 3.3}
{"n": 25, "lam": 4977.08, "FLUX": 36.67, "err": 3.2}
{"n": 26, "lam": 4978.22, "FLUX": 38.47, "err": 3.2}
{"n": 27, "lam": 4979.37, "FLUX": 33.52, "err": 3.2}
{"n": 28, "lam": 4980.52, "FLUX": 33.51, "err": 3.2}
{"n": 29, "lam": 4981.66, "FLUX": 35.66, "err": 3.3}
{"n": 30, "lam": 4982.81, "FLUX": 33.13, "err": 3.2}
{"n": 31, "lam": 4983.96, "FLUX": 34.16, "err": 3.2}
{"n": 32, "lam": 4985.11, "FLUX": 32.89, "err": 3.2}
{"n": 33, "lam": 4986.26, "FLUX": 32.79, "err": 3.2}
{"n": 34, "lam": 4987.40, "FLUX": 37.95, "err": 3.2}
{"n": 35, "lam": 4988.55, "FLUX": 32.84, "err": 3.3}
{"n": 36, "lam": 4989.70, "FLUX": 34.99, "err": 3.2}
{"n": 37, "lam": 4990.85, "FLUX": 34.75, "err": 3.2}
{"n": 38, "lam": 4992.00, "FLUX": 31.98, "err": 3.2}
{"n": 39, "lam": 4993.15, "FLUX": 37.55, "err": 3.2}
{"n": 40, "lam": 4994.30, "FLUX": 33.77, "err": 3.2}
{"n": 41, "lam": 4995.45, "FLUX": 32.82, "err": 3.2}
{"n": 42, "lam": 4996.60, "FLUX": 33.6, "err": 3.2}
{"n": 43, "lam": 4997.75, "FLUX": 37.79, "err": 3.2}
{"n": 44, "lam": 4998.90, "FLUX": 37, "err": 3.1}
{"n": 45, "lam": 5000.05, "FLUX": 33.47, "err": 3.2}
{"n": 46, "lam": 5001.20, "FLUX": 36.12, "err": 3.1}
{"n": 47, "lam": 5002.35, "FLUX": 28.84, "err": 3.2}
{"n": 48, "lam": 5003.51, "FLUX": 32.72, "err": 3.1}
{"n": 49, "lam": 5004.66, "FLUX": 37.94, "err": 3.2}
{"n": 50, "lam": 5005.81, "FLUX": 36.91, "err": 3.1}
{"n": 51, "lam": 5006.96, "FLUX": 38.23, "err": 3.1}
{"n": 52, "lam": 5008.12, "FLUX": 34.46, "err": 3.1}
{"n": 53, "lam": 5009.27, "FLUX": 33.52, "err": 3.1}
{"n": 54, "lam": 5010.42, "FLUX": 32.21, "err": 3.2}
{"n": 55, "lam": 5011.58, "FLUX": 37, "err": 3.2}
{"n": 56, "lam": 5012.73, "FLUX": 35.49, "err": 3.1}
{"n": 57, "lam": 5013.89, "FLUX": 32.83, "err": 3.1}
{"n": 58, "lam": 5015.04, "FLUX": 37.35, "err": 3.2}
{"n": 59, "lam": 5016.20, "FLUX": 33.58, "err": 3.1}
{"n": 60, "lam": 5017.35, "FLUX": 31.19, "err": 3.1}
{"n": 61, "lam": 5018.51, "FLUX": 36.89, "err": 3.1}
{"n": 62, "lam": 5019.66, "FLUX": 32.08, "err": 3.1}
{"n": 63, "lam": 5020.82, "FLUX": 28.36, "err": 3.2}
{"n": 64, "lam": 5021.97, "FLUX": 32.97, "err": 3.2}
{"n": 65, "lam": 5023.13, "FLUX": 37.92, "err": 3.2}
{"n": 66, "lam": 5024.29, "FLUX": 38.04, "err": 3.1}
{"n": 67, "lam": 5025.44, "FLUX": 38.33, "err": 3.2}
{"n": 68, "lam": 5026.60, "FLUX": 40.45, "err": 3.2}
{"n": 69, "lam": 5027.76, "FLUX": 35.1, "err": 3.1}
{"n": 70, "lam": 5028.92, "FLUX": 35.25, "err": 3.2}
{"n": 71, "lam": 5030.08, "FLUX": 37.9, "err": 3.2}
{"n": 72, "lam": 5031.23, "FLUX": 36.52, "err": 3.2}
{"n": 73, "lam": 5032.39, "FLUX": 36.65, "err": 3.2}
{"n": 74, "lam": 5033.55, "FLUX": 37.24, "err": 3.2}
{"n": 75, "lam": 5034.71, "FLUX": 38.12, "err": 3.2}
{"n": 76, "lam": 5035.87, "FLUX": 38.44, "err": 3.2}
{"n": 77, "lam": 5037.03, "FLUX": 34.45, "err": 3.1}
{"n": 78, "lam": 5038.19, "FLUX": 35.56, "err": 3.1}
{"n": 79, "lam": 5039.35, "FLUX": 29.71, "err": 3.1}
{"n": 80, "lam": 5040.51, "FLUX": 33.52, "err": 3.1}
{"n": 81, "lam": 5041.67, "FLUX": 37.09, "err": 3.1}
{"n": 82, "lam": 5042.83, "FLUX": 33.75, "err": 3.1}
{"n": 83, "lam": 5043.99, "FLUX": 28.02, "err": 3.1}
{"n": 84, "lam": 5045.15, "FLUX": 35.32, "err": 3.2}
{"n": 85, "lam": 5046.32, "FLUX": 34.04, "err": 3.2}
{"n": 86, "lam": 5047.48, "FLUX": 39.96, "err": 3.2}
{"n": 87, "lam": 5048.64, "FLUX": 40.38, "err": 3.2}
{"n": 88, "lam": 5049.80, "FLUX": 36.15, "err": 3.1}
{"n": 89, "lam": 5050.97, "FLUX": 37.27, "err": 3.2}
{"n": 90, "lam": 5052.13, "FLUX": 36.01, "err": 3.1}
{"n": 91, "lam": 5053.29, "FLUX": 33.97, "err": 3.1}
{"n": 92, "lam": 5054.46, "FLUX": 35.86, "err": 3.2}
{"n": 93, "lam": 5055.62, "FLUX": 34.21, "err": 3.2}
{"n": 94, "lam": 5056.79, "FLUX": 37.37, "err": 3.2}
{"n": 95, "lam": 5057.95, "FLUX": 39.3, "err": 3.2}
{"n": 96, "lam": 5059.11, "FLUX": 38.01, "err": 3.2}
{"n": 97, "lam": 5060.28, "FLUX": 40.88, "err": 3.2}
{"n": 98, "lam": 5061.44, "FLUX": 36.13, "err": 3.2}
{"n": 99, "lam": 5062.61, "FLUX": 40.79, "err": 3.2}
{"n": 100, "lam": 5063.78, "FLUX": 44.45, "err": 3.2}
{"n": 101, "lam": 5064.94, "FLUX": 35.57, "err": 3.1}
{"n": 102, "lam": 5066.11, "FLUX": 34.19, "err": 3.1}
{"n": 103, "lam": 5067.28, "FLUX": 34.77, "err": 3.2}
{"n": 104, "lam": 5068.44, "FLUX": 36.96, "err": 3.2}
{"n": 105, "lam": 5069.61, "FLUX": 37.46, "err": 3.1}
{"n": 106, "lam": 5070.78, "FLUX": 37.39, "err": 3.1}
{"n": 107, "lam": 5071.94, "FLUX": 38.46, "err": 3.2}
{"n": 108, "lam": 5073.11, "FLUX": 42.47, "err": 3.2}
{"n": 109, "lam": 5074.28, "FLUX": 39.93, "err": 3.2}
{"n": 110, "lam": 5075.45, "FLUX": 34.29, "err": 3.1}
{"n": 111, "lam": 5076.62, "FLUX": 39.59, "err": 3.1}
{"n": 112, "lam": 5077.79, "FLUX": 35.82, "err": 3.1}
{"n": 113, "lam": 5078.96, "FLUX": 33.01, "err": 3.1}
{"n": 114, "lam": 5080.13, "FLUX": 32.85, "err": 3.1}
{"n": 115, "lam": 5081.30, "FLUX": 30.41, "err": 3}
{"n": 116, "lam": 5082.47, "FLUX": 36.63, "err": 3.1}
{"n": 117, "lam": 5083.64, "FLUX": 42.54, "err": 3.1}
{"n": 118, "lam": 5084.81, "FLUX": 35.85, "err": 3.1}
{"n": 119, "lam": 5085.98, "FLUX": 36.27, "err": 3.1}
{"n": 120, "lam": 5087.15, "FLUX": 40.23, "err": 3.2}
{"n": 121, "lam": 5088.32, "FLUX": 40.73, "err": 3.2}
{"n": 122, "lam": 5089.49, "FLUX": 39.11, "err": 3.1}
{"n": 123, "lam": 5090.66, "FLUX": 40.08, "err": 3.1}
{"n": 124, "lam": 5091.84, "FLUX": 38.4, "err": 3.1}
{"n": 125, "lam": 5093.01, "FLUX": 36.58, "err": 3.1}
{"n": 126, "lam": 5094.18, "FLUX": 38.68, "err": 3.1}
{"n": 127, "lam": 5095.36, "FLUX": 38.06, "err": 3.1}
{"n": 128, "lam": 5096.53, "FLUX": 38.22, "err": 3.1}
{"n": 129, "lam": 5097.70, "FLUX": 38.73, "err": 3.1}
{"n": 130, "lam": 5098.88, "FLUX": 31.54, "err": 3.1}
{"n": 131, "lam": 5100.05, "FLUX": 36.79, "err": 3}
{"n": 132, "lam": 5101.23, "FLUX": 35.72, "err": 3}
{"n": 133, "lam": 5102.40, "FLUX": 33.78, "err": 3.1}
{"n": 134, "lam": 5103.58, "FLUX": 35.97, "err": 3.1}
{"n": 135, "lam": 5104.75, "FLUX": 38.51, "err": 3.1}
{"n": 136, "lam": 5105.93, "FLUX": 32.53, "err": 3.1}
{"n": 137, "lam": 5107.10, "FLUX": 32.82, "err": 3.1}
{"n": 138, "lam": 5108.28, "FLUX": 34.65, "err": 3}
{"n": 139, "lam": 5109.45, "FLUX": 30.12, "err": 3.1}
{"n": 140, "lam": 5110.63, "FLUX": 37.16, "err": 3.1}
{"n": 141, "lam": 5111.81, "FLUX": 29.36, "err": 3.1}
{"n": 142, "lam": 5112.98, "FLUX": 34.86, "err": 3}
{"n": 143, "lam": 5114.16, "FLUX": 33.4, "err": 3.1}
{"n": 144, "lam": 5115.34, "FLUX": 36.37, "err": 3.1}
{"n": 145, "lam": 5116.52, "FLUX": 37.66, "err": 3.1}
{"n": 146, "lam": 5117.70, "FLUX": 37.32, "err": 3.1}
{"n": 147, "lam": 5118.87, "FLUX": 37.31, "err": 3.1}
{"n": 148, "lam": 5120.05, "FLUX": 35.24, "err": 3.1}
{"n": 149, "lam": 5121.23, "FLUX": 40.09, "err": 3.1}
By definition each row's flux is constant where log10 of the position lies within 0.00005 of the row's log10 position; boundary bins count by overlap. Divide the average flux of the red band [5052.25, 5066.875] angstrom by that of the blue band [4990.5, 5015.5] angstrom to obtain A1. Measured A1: 1.08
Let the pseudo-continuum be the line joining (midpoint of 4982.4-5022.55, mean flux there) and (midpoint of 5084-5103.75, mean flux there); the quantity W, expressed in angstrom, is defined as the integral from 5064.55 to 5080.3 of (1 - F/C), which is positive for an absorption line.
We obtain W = 0.0 angstrom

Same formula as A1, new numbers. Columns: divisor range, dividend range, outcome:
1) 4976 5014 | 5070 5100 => 1.08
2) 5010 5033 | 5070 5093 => 1.06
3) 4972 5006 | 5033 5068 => 1.05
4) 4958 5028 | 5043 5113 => 1.04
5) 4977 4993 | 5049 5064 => 1.09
